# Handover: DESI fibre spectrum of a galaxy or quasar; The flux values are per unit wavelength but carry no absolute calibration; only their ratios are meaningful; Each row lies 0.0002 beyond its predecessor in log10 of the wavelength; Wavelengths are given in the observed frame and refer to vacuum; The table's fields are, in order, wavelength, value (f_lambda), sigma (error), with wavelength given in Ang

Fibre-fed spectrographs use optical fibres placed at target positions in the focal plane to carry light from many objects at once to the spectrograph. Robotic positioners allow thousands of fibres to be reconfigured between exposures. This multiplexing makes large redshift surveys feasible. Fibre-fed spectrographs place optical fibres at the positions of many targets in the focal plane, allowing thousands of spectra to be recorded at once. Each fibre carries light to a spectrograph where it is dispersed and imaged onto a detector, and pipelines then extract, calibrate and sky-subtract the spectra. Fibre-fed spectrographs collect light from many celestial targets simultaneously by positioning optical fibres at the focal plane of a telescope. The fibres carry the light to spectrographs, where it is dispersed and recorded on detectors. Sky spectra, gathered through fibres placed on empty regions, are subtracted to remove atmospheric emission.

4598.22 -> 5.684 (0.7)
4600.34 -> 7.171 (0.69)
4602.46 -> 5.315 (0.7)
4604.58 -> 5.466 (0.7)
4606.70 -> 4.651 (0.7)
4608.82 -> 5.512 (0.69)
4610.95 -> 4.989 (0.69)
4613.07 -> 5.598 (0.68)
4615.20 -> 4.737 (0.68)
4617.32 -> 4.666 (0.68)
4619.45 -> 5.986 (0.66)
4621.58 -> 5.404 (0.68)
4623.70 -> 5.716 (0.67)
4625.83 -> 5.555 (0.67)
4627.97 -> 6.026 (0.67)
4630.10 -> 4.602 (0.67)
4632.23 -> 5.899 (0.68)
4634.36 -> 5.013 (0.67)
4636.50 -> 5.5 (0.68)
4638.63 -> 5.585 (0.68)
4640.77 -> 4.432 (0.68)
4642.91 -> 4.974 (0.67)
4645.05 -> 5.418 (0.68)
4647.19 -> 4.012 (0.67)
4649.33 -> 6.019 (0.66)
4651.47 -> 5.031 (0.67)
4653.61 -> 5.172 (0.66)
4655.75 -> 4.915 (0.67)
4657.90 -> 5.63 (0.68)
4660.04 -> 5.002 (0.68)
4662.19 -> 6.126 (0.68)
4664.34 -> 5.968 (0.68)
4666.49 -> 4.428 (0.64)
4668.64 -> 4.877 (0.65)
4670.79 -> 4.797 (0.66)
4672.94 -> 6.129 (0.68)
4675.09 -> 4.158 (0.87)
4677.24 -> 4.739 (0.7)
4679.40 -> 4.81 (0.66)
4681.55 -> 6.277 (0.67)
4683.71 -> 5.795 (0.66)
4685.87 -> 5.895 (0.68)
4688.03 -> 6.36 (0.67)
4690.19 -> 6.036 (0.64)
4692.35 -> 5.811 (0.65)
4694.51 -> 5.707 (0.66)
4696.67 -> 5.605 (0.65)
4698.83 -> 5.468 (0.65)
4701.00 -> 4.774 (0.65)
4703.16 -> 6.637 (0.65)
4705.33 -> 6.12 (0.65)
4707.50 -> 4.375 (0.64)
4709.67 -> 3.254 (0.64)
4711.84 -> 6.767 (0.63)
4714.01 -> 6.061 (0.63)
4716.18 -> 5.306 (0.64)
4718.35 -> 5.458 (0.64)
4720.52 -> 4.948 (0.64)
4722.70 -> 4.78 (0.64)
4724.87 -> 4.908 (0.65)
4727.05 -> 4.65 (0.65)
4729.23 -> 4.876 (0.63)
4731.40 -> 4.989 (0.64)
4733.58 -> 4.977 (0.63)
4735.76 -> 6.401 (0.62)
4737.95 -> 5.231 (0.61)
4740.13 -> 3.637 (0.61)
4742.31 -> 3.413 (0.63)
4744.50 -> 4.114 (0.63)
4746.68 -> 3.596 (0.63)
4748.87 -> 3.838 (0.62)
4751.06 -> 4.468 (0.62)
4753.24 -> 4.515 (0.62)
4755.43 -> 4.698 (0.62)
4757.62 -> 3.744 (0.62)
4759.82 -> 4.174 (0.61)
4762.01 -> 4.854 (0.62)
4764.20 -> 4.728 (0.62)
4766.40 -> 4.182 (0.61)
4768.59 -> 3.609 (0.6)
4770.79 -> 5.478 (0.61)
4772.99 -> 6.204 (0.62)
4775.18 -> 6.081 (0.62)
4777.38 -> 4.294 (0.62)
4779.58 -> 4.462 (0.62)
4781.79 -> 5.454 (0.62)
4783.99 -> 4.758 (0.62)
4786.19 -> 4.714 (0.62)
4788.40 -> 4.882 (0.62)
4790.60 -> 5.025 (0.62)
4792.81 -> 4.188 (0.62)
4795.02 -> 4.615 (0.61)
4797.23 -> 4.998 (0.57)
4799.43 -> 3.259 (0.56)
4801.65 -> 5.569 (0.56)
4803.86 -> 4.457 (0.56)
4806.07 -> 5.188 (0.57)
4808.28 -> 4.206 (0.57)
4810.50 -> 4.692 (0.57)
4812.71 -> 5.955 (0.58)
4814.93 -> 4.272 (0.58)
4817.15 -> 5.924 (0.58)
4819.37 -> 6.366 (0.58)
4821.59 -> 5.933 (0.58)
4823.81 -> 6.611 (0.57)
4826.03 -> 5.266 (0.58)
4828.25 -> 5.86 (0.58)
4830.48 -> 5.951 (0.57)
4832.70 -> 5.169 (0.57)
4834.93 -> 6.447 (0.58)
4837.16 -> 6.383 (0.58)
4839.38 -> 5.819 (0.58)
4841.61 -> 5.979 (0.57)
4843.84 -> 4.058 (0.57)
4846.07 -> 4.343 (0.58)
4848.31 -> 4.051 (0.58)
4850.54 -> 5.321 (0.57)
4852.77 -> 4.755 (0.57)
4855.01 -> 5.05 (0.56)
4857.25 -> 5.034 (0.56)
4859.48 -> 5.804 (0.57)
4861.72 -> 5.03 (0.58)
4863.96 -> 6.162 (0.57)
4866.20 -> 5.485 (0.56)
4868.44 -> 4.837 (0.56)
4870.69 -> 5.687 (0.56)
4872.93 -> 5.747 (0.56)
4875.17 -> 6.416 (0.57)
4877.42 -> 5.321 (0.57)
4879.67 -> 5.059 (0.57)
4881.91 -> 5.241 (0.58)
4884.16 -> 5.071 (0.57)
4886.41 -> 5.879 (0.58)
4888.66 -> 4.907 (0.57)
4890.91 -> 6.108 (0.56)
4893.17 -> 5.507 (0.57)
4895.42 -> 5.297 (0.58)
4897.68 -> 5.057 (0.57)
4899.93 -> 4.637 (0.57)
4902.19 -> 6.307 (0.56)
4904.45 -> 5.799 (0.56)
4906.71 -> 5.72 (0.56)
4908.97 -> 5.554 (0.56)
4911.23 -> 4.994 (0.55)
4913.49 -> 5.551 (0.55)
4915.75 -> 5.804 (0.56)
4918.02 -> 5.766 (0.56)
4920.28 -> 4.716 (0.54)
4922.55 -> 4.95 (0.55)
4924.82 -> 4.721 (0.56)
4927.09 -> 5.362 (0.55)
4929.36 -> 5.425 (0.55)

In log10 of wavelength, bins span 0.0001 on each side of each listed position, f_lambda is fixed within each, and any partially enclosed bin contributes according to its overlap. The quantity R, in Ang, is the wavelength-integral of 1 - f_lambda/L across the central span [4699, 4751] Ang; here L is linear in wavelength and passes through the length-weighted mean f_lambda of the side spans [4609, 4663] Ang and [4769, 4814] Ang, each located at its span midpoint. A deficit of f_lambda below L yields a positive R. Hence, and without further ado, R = 1.5 Ang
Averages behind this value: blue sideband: 5.28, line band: 4.92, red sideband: 4.9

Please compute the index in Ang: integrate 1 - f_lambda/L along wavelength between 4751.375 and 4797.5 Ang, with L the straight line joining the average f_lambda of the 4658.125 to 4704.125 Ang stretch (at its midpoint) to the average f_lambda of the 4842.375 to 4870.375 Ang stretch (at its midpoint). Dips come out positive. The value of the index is 4.5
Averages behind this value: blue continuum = 5.5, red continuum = 5.03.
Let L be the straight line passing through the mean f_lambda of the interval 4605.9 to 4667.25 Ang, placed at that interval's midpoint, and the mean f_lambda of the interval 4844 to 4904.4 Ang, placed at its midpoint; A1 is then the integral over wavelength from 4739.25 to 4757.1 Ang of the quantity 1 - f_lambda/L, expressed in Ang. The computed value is 4.23 Ang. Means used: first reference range 5.27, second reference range 5.3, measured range 4.03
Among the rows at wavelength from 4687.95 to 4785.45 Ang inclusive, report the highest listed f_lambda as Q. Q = 6.767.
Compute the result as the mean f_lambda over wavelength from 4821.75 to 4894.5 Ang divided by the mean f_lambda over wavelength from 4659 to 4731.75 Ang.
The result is 1.02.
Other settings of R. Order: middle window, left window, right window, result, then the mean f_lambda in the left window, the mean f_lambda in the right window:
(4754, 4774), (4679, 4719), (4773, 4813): 1.8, 5.62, 4.84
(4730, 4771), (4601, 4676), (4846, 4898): 6.6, 5.25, 5.32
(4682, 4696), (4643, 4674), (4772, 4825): -2.0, 5.24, 5.09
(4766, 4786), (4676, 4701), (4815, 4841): 2.9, 5.63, 5.91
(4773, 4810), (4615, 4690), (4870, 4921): 4.2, 5.32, 5.49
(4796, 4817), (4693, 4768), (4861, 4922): 1.5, 4.86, 5.47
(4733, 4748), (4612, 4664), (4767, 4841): 2.3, 5.3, 5.22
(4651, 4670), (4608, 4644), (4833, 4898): 0.3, 5.3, 5.38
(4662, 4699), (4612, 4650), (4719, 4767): -4.0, 5.28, 4.54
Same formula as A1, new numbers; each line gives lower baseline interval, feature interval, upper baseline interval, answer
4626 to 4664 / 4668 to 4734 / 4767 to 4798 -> -2.8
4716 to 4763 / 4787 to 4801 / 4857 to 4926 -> 1.0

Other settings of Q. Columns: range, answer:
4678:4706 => 6.637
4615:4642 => 6.026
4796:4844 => 6.611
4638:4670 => 6.126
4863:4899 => 6.416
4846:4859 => 5.321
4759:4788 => 6.204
